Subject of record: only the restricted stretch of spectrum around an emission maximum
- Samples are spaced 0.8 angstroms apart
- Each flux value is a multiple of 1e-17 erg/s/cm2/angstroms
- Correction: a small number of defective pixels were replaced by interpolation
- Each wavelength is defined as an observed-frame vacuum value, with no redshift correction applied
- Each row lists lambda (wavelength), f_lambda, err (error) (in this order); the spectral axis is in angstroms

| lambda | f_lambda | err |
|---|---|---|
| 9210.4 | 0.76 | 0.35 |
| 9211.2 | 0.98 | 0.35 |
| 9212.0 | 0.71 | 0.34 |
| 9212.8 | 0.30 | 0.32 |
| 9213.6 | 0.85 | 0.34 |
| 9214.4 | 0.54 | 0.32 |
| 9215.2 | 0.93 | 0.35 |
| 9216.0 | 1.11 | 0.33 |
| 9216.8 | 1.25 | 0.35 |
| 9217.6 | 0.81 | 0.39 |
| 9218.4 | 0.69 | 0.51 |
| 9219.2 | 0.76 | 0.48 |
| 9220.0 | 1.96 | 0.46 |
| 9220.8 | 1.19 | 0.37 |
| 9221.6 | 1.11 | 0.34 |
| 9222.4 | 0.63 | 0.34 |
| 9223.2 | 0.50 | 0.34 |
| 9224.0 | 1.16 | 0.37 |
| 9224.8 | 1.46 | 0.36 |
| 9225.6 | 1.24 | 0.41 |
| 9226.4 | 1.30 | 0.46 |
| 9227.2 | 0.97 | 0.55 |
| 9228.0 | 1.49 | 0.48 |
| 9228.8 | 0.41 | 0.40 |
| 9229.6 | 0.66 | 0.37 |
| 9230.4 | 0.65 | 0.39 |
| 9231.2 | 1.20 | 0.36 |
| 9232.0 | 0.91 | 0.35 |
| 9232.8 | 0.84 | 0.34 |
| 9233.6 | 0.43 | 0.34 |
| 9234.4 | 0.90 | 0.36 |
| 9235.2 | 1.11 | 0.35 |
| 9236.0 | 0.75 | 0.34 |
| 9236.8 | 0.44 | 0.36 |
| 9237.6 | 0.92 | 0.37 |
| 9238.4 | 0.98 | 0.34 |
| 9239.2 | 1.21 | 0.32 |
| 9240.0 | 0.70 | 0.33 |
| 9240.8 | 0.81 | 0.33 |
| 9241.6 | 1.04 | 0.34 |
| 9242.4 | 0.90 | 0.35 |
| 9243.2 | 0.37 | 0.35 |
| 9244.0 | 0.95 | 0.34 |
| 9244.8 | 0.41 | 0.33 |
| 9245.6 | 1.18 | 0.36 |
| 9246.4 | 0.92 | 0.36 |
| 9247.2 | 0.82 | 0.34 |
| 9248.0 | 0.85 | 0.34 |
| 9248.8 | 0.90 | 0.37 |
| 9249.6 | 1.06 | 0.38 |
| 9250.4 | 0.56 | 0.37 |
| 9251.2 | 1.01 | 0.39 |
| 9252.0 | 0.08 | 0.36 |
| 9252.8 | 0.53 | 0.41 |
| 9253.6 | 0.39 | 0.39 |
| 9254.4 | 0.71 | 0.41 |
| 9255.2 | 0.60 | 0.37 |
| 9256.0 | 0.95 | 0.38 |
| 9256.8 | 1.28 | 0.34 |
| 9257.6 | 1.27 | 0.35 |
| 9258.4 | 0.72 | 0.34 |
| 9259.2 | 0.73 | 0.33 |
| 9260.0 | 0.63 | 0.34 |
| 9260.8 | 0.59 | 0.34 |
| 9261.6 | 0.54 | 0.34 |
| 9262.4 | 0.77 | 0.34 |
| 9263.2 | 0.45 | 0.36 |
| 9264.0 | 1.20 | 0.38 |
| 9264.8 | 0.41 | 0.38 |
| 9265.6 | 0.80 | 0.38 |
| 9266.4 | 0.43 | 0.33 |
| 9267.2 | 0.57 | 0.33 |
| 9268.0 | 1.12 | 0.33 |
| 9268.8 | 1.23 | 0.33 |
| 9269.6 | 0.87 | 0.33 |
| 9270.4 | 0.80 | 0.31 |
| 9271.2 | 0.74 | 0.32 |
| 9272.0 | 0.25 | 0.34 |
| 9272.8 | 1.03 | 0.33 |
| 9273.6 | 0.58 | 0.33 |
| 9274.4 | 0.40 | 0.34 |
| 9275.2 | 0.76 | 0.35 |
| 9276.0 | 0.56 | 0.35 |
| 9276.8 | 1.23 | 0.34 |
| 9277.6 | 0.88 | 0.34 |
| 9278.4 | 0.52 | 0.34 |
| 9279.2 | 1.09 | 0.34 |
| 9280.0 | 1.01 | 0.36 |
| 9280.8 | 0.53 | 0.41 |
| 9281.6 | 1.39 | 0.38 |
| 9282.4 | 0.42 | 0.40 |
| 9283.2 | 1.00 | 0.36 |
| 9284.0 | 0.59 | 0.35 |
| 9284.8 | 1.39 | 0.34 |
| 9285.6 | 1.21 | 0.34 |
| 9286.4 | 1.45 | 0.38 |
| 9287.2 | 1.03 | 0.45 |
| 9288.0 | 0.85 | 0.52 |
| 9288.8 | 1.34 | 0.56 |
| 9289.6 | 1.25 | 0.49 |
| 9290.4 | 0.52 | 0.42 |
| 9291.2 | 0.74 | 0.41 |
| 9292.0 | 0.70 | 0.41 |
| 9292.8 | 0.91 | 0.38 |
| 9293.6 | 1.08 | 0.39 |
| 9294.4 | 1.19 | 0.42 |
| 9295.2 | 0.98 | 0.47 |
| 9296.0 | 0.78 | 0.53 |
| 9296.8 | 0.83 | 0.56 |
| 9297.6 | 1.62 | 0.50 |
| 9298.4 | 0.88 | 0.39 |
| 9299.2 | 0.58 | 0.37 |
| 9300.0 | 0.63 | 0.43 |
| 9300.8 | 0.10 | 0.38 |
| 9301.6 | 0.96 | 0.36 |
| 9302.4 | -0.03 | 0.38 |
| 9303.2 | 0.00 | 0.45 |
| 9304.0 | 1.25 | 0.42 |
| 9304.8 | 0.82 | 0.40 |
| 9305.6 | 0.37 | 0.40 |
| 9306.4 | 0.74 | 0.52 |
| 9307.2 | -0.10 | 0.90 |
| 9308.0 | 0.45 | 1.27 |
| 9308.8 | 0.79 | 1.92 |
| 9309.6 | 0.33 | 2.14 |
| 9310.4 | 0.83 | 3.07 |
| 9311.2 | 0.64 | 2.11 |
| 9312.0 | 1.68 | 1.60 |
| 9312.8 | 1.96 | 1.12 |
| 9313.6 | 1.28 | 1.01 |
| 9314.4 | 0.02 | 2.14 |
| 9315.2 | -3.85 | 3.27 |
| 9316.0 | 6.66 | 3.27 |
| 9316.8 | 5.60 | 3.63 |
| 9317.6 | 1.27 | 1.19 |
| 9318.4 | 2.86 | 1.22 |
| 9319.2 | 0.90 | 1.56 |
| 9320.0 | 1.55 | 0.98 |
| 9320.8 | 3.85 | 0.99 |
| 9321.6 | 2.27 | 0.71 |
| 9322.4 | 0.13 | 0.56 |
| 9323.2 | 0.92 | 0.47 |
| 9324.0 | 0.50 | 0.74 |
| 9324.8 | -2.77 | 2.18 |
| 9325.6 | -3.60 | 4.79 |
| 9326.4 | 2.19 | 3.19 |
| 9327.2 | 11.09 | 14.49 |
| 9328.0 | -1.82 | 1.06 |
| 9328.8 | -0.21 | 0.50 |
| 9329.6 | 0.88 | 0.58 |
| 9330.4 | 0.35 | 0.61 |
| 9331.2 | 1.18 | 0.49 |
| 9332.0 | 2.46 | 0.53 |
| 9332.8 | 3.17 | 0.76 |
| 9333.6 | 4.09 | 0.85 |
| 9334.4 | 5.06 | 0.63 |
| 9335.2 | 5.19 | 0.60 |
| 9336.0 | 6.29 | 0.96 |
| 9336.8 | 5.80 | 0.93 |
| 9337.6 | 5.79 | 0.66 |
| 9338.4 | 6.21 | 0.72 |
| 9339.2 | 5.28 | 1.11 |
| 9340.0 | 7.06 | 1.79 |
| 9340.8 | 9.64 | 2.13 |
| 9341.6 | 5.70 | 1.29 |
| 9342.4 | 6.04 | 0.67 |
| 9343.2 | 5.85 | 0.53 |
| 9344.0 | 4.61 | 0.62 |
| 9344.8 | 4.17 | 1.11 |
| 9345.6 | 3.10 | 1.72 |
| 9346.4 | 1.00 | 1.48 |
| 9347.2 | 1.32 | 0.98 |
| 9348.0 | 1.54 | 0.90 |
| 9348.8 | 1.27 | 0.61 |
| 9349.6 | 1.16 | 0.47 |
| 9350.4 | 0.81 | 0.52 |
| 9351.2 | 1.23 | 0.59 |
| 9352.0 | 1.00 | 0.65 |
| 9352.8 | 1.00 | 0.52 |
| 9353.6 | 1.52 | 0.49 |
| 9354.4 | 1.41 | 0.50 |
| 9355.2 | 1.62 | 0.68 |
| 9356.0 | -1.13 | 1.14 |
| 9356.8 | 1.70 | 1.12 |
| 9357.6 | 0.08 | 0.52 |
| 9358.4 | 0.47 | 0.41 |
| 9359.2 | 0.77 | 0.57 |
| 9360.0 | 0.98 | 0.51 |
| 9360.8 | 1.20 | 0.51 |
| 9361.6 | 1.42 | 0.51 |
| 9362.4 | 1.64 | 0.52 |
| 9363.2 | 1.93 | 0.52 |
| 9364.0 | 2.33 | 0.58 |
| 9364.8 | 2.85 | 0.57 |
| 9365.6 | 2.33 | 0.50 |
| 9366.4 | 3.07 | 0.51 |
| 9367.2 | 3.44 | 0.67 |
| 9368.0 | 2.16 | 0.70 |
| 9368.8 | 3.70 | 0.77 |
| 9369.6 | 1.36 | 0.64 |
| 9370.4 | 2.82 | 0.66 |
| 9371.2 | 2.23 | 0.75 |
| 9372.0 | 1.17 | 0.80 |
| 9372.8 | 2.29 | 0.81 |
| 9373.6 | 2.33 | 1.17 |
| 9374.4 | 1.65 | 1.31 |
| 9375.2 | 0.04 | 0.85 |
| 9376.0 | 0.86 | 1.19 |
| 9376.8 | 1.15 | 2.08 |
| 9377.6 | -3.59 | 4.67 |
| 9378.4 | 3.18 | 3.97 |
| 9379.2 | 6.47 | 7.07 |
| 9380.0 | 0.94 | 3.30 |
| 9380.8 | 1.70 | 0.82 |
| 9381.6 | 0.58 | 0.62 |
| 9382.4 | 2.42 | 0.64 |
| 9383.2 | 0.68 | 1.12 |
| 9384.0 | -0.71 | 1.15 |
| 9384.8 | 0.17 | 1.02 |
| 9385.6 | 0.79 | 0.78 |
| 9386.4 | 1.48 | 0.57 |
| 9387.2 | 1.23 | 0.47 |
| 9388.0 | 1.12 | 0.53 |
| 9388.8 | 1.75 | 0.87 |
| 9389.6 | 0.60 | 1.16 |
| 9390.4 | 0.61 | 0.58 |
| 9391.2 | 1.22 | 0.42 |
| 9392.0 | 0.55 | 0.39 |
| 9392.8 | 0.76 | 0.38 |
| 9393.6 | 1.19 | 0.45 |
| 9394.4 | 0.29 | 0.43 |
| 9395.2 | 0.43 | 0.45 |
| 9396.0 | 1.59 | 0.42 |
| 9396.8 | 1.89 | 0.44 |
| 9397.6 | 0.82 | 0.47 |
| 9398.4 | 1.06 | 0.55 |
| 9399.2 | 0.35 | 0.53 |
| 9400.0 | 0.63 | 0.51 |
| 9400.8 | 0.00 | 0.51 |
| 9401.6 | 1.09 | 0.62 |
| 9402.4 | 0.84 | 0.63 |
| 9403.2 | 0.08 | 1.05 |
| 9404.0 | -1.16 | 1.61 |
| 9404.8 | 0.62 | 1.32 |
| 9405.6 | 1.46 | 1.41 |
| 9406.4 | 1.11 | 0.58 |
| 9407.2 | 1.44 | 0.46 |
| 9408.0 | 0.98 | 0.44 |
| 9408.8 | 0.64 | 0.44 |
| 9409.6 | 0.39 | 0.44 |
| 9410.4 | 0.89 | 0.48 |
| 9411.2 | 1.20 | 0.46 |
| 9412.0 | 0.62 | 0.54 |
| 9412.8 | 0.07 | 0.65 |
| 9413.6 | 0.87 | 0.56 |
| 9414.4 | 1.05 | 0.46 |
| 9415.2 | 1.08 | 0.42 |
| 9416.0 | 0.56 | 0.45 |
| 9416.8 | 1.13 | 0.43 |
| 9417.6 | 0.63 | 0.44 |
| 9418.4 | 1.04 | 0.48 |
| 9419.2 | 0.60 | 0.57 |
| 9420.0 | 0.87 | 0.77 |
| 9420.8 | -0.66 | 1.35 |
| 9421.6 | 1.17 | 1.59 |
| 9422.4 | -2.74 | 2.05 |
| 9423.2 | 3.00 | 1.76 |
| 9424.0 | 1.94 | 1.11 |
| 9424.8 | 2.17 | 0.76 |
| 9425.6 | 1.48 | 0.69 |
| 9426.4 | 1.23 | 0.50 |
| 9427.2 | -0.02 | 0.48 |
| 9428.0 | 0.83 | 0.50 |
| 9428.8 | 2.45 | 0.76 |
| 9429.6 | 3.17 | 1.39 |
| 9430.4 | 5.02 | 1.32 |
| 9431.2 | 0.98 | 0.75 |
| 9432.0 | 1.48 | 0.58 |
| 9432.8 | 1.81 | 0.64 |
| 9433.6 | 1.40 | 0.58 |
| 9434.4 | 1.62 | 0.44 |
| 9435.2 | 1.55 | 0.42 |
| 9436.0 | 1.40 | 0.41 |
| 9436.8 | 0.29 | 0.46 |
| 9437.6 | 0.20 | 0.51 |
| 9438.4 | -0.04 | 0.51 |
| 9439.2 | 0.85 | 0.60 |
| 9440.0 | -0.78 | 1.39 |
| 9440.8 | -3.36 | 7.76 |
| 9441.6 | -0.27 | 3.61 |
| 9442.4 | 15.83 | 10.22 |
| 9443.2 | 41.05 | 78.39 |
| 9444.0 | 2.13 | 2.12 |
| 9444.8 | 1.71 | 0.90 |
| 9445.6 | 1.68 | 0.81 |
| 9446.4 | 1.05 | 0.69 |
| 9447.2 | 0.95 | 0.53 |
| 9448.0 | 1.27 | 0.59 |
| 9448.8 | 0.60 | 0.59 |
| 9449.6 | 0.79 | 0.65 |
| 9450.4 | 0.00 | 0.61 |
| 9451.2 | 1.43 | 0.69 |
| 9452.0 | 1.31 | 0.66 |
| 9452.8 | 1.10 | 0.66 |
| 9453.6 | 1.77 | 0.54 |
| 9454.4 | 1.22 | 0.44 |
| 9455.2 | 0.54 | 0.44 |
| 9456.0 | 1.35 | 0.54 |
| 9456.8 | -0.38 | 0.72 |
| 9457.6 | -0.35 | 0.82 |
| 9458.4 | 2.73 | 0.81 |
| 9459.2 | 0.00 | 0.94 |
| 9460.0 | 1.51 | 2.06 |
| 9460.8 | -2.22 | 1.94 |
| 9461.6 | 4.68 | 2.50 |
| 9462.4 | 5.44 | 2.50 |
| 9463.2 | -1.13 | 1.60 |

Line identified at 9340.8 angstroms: H-alpha 6563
